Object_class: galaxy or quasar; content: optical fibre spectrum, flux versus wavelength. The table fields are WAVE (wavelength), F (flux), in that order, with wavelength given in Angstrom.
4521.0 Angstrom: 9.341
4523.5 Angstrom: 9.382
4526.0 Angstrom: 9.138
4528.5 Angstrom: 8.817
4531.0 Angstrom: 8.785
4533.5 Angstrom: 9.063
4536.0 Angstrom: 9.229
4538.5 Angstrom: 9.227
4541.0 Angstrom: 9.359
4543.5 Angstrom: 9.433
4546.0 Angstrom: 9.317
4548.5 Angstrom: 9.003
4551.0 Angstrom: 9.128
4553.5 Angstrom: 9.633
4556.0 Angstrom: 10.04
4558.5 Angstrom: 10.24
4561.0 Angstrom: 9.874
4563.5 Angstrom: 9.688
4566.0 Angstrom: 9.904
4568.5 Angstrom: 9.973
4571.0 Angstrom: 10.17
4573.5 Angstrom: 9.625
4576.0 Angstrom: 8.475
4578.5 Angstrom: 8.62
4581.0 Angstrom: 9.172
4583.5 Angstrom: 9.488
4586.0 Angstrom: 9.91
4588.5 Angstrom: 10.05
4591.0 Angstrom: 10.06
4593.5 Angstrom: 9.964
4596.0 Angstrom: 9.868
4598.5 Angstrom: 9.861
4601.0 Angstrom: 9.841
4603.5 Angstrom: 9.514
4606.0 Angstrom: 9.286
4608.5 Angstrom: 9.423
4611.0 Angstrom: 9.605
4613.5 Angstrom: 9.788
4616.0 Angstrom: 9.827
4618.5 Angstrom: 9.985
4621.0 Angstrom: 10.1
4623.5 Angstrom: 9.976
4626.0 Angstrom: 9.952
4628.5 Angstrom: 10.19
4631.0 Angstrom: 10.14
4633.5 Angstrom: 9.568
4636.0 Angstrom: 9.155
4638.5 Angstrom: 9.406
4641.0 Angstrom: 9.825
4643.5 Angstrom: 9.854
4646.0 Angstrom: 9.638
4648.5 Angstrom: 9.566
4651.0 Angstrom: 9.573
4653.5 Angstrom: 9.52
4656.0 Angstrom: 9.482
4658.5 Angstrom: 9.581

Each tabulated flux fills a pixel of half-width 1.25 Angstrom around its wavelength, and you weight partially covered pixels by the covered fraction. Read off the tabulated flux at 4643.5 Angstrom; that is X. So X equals 9.854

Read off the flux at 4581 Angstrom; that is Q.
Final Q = 9.172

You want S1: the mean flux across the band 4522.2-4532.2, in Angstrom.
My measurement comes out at 9.03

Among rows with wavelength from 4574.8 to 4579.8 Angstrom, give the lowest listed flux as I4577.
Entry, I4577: 8.475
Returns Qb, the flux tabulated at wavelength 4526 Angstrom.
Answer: 9.138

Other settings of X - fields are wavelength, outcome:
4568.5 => 9.973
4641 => 9.825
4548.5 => 9.003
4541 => 9.359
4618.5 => 9.985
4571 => 10.17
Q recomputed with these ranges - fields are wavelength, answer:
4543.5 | 9.433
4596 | 9.868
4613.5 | 9.788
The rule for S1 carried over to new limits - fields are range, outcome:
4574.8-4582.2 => 8.75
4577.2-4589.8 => 9.45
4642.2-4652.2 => 9.66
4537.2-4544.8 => 9.34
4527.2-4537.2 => 8.97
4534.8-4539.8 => 9.23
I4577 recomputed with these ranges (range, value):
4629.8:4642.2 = 9.155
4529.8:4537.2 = 8.785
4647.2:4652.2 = 9.566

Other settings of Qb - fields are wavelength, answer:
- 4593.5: 9.964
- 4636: 9.155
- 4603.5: 9.514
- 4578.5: 8.62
